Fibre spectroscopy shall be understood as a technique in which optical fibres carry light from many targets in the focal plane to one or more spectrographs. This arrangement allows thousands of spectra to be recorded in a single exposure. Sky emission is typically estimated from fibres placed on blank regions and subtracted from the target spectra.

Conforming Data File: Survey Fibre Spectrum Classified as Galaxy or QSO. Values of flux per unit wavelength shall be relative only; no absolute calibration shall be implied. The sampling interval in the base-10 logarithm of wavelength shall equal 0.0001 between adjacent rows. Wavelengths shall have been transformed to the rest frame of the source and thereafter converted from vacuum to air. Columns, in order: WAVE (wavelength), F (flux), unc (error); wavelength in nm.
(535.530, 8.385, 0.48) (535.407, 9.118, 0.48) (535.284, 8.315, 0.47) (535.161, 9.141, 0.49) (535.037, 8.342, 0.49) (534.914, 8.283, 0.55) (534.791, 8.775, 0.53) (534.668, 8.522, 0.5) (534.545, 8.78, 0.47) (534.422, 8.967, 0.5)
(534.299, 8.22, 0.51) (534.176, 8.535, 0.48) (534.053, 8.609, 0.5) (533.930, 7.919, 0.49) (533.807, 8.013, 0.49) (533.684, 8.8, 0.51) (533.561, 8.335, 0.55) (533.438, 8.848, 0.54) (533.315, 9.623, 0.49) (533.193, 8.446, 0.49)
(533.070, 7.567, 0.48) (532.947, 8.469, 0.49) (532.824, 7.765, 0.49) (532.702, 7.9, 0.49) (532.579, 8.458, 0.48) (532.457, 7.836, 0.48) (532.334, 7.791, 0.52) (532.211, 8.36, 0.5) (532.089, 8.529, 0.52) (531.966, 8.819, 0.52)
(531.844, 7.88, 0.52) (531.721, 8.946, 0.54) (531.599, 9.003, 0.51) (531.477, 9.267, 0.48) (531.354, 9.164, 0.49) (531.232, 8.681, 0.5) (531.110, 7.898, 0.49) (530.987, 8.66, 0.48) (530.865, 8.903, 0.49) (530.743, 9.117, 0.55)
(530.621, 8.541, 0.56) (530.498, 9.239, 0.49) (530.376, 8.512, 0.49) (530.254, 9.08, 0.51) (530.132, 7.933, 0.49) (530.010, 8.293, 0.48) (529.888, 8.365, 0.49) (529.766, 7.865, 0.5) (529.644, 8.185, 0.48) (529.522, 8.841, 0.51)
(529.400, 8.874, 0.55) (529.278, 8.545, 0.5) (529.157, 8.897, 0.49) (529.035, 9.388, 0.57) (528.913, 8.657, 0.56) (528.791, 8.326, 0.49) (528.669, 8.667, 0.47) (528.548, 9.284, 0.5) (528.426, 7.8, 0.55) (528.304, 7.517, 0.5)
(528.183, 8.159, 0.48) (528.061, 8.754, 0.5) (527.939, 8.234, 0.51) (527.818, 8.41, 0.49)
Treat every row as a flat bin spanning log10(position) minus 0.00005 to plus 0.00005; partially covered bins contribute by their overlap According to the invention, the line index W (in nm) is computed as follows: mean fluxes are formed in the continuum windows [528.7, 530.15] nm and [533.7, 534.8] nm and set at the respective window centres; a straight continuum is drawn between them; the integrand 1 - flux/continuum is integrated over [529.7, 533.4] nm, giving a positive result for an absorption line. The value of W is 0.01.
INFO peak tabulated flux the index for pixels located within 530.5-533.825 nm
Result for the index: 9.623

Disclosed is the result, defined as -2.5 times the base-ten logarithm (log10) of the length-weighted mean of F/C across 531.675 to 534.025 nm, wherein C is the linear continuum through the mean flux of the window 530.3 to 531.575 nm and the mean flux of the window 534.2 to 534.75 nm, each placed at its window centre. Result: 0.05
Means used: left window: 8.81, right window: 8.63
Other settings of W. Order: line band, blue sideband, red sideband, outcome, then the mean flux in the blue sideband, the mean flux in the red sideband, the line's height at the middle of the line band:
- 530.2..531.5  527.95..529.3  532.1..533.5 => -0.06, 8.53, 8.29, 8.4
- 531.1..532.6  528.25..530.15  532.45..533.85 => -0.02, 8.48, 8.36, 8.4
